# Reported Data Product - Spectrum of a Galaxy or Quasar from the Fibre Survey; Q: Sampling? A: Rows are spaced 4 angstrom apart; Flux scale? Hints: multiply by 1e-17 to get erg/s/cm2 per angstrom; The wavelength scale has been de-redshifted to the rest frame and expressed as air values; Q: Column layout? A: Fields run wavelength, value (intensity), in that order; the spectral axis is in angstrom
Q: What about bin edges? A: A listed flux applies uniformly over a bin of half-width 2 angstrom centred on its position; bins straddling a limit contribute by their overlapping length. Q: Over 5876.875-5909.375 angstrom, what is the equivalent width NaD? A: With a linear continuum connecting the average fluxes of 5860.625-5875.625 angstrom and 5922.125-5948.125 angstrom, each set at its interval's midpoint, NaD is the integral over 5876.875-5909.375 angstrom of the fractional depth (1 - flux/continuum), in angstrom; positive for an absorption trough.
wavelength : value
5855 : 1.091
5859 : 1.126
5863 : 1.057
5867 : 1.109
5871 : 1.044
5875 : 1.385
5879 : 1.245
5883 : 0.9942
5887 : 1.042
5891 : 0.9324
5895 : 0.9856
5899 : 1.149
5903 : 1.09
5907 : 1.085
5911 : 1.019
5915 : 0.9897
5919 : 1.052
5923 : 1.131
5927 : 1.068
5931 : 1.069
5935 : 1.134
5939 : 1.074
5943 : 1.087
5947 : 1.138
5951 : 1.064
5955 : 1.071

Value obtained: 1.45 angstrom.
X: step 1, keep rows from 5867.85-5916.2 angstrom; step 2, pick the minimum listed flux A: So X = 0.9324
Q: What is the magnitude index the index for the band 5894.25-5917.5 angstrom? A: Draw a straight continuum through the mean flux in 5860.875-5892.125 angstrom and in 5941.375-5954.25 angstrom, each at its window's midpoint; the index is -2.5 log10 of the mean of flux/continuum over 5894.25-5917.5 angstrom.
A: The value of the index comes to 0.04 mag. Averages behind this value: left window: 1.11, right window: 1.09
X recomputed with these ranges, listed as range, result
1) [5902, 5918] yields 0.9897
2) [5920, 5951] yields 1.064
